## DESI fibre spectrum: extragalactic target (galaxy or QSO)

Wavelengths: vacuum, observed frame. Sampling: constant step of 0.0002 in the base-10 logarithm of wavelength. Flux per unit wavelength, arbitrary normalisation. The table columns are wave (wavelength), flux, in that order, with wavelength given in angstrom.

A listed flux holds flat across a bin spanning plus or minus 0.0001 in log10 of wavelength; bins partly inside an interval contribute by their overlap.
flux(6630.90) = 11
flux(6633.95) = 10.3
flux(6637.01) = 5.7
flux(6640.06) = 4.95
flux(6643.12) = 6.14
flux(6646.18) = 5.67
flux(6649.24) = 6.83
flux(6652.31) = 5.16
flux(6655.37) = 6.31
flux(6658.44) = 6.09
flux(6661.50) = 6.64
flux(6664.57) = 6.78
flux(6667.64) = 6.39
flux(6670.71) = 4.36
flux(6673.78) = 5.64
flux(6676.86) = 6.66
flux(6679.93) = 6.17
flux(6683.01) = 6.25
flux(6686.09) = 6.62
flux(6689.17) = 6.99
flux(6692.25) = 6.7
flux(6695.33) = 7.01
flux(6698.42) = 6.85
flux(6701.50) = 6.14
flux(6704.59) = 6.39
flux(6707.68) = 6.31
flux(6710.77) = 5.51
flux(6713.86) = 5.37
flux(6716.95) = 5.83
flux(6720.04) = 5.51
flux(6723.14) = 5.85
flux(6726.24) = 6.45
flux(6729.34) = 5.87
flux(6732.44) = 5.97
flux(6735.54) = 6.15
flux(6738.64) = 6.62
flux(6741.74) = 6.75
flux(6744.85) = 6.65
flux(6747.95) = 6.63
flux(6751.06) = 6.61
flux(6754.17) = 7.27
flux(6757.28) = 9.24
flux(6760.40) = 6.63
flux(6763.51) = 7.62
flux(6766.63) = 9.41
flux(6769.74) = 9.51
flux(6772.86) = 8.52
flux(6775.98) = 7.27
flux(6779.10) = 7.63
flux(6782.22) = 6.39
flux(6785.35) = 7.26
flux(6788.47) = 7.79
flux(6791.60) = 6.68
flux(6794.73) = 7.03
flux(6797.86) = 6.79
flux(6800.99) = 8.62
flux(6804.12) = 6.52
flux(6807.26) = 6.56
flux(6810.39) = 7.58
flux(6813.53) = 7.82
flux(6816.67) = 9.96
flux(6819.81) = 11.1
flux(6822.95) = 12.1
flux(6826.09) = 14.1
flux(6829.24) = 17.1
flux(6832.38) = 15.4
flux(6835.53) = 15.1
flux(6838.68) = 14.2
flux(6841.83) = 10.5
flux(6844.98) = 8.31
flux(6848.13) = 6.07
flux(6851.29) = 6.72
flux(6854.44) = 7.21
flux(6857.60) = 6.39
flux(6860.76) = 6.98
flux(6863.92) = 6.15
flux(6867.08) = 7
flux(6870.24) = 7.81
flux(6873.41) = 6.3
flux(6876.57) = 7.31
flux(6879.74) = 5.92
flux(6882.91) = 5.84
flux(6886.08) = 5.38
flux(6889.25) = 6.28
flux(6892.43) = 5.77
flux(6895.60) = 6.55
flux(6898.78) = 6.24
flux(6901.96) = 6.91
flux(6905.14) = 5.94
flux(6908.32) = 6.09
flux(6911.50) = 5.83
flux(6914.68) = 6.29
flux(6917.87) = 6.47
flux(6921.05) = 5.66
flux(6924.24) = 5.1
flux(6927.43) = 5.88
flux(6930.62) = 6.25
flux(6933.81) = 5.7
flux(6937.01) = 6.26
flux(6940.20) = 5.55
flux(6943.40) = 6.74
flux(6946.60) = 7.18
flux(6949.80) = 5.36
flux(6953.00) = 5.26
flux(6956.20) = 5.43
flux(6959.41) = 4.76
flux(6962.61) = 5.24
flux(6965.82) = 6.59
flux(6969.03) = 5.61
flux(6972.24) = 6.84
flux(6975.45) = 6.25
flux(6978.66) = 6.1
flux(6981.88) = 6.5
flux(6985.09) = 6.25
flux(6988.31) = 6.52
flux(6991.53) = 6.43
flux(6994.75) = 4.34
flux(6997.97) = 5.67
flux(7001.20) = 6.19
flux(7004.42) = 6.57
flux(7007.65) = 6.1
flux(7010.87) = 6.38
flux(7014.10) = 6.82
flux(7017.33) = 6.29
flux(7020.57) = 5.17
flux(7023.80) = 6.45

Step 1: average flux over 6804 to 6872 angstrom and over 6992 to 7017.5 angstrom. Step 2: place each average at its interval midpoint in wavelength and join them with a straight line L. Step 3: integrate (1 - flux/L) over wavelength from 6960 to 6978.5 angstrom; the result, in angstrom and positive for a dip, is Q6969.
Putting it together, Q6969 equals 2.1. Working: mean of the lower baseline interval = 9.63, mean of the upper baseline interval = 6.05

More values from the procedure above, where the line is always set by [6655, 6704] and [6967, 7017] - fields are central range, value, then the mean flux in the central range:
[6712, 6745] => 1.36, 6.06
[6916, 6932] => 0.88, 5.87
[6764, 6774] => -4.30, 9.01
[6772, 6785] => -2.23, 7.38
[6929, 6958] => 1.14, 5.96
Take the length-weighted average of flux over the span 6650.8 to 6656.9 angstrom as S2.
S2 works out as 5.74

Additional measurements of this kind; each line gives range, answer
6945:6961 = 5.6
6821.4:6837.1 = 14.8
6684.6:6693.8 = 6.77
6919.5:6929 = 5.54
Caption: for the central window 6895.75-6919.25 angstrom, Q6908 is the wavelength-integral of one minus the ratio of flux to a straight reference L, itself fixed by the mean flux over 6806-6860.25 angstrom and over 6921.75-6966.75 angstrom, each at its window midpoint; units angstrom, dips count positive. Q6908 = 3.3 angstrom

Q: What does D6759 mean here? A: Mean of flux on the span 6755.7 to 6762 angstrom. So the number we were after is 7.93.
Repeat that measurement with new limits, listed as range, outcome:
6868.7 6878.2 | 7.13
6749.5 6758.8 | 7.7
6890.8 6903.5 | 6.36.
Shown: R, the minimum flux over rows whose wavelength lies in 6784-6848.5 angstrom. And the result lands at 6.07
